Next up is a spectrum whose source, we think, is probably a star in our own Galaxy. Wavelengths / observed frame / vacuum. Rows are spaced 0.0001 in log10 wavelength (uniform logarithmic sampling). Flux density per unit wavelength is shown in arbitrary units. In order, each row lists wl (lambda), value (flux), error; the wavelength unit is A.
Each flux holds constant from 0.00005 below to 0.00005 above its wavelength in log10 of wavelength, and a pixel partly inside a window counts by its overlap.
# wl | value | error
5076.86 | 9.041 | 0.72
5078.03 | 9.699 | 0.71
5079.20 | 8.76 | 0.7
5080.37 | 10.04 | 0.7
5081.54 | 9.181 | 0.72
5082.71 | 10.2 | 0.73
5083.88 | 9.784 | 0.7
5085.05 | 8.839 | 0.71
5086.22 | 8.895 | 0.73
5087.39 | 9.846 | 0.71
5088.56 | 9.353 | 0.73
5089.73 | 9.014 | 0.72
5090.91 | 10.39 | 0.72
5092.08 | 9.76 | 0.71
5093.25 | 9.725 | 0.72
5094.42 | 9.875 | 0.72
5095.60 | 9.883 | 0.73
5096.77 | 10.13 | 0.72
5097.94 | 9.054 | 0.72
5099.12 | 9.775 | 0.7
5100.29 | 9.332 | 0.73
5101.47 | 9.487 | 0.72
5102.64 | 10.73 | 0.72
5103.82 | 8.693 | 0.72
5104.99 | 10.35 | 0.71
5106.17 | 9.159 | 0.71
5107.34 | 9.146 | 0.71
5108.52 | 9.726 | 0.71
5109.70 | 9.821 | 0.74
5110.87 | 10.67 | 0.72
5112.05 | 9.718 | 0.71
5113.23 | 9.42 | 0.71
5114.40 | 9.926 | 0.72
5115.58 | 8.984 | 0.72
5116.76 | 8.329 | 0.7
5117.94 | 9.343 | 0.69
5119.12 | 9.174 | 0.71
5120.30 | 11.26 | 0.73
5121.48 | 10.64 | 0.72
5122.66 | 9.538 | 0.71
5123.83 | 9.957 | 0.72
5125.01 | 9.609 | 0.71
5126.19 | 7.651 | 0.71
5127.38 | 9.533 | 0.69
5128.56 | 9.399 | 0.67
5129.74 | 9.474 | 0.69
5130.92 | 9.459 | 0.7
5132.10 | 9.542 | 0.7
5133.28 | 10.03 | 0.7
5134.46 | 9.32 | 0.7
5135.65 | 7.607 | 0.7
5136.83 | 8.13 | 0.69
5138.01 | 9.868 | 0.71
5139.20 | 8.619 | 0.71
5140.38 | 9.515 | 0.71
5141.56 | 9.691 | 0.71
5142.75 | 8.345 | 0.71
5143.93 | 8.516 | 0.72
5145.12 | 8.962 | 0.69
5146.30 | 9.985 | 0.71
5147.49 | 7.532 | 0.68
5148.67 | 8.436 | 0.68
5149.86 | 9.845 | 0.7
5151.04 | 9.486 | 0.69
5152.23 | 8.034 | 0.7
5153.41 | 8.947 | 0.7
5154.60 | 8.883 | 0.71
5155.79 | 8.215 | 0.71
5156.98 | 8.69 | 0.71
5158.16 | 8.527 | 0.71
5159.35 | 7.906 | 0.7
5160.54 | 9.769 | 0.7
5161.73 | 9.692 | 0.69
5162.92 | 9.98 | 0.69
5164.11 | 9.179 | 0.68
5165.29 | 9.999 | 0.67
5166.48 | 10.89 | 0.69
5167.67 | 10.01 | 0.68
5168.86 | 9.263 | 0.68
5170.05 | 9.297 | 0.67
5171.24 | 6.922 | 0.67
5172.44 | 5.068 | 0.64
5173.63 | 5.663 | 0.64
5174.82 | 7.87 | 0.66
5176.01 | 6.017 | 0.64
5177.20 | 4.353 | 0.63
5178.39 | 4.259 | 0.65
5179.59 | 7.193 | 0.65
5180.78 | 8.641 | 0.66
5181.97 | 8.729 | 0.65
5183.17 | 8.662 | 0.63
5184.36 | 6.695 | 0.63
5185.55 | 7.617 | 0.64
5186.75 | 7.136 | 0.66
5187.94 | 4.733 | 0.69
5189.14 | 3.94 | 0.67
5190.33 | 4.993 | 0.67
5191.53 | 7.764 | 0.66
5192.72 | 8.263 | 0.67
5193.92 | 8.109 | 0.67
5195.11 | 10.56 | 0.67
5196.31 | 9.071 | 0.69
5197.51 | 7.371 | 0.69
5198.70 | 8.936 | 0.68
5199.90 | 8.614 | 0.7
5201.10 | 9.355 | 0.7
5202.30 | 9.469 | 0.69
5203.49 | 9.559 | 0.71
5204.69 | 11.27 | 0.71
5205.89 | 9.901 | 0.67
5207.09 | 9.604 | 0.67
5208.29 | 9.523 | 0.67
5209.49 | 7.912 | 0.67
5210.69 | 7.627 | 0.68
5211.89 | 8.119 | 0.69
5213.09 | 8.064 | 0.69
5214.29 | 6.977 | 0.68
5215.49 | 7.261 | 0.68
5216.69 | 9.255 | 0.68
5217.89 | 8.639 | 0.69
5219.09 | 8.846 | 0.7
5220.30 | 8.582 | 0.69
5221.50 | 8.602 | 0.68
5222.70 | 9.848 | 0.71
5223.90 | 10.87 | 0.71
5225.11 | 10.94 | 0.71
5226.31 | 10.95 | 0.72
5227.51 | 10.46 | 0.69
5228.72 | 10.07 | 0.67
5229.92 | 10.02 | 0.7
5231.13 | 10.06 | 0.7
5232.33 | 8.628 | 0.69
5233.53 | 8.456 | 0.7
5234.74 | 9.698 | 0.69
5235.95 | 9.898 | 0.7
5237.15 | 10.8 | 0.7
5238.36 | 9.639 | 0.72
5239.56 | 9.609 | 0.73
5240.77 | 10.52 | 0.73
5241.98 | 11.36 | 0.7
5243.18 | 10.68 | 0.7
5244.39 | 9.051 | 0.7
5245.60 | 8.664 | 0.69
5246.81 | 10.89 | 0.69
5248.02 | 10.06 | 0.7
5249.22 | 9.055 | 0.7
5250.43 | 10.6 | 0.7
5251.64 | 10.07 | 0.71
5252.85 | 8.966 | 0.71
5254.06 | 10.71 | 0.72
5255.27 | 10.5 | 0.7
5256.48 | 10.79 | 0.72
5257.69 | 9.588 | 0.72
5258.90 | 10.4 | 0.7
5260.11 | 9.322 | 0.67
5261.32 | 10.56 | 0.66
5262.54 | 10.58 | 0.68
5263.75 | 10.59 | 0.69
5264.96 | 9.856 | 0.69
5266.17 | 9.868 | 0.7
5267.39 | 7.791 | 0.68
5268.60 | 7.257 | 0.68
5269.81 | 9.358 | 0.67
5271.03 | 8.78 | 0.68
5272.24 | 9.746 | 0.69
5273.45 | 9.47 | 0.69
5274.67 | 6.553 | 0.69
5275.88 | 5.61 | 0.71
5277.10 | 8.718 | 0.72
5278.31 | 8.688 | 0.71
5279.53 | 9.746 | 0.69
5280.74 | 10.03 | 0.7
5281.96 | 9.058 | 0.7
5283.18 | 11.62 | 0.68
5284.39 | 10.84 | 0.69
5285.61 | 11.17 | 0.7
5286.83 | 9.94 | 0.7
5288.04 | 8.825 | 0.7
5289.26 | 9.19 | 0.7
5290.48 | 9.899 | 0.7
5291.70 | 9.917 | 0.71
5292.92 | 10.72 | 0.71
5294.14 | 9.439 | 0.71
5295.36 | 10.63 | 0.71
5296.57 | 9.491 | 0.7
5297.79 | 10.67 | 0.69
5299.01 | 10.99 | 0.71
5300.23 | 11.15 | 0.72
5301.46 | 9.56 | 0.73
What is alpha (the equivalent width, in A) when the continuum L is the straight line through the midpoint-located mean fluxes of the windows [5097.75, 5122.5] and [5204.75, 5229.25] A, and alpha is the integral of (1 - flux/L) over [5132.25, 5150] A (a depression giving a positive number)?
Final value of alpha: 1.0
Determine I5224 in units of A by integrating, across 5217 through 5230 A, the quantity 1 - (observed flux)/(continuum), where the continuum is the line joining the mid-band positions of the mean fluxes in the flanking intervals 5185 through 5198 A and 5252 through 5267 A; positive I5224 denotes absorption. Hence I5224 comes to -1.8 A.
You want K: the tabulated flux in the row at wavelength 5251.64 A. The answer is 10.07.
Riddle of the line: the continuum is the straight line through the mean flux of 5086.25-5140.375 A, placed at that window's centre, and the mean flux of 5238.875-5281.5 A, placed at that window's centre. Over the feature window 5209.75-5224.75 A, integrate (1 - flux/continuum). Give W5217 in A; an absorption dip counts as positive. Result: 1.5 A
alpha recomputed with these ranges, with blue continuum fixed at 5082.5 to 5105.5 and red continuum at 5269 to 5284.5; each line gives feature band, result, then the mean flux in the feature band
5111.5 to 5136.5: 0.3 A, 9.41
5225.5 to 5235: -0.7 A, 9.83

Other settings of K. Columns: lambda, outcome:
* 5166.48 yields 10.89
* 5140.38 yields 9.515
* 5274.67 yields 6.553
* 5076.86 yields 9.041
